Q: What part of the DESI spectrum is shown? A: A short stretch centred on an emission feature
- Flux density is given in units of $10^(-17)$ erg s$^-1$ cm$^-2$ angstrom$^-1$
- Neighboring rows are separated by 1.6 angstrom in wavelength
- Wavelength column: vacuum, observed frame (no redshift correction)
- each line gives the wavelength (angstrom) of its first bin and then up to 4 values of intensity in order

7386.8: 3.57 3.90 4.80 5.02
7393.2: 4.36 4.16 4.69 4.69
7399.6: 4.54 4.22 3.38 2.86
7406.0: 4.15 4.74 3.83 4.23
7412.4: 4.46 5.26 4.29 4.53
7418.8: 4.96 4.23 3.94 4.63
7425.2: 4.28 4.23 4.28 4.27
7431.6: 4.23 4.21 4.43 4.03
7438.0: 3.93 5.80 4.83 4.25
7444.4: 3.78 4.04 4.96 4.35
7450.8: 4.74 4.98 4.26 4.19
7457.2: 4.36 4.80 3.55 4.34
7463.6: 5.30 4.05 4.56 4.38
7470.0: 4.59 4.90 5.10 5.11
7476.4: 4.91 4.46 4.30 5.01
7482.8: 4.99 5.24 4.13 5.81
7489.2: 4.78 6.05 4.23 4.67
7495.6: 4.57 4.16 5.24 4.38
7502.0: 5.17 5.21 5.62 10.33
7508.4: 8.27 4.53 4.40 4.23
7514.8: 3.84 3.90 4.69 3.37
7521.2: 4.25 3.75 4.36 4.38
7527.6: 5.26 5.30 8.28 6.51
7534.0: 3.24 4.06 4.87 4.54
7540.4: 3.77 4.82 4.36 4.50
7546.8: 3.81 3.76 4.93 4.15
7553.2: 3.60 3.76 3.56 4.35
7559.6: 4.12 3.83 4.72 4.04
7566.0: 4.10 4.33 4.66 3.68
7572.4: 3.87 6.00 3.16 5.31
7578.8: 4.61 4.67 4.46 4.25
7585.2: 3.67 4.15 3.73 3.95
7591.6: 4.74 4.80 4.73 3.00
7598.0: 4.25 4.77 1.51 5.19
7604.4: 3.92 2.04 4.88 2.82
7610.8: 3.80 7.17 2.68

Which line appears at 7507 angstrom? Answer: Halpha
